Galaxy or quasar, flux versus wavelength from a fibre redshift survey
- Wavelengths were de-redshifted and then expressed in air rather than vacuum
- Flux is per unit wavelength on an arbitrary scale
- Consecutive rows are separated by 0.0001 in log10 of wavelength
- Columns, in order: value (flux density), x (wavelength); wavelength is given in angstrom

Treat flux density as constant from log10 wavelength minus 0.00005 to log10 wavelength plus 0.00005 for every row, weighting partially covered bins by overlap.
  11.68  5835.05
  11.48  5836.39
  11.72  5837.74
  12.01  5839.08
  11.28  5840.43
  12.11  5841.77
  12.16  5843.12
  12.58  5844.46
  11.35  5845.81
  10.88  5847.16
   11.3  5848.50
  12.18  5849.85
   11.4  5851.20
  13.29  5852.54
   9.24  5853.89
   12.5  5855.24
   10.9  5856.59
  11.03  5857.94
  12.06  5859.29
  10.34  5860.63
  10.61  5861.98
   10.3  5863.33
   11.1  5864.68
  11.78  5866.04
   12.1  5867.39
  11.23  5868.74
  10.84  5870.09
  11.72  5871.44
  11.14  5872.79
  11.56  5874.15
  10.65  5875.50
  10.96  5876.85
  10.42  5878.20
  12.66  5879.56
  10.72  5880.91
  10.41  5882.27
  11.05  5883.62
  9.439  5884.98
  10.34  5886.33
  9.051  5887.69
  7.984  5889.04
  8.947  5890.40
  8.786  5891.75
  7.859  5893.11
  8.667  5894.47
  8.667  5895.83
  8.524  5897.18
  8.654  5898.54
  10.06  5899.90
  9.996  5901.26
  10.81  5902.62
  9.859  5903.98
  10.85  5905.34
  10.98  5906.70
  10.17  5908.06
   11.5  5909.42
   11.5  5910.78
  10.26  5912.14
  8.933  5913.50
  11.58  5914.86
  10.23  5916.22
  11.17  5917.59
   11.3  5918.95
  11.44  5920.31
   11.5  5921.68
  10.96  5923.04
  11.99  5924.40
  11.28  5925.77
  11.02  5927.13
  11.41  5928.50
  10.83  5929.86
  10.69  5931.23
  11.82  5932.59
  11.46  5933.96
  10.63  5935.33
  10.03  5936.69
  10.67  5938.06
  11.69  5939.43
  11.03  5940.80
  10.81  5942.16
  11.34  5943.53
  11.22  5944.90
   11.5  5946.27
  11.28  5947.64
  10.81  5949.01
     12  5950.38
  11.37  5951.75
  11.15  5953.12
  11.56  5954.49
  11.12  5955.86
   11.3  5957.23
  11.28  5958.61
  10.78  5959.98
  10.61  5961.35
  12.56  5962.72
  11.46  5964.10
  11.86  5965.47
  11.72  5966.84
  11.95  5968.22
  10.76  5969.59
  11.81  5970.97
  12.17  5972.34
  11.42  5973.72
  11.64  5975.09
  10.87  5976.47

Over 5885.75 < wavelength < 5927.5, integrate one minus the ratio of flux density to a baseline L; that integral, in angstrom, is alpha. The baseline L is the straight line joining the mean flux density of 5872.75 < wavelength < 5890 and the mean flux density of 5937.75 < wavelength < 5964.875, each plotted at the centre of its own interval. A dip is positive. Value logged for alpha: 2.35 angstrom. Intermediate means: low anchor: 10.4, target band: 10.2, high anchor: 11.3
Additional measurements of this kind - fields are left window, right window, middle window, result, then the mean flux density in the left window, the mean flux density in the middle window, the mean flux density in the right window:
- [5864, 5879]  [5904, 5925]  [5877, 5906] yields 3.57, 11.2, 9.72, 10.9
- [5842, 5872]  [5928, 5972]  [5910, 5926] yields 0.44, 11.4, 11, 11.3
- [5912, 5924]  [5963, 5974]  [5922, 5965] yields 0.23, 10.9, 11.2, 11.7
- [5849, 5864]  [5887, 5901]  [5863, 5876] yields -1.11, 11.3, 11.3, 8.76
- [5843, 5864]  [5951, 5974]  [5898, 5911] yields 1.13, 11.4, 10.4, 11.5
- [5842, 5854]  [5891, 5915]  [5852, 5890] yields 0.19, 11.7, 10.9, 9.83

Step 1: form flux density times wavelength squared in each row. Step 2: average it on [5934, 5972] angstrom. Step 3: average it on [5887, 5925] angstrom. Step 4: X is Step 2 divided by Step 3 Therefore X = 1.1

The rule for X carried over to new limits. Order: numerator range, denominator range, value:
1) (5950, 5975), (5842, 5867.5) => 1.04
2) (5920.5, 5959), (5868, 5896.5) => 1.13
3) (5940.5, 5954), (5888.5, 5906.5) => 1.24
